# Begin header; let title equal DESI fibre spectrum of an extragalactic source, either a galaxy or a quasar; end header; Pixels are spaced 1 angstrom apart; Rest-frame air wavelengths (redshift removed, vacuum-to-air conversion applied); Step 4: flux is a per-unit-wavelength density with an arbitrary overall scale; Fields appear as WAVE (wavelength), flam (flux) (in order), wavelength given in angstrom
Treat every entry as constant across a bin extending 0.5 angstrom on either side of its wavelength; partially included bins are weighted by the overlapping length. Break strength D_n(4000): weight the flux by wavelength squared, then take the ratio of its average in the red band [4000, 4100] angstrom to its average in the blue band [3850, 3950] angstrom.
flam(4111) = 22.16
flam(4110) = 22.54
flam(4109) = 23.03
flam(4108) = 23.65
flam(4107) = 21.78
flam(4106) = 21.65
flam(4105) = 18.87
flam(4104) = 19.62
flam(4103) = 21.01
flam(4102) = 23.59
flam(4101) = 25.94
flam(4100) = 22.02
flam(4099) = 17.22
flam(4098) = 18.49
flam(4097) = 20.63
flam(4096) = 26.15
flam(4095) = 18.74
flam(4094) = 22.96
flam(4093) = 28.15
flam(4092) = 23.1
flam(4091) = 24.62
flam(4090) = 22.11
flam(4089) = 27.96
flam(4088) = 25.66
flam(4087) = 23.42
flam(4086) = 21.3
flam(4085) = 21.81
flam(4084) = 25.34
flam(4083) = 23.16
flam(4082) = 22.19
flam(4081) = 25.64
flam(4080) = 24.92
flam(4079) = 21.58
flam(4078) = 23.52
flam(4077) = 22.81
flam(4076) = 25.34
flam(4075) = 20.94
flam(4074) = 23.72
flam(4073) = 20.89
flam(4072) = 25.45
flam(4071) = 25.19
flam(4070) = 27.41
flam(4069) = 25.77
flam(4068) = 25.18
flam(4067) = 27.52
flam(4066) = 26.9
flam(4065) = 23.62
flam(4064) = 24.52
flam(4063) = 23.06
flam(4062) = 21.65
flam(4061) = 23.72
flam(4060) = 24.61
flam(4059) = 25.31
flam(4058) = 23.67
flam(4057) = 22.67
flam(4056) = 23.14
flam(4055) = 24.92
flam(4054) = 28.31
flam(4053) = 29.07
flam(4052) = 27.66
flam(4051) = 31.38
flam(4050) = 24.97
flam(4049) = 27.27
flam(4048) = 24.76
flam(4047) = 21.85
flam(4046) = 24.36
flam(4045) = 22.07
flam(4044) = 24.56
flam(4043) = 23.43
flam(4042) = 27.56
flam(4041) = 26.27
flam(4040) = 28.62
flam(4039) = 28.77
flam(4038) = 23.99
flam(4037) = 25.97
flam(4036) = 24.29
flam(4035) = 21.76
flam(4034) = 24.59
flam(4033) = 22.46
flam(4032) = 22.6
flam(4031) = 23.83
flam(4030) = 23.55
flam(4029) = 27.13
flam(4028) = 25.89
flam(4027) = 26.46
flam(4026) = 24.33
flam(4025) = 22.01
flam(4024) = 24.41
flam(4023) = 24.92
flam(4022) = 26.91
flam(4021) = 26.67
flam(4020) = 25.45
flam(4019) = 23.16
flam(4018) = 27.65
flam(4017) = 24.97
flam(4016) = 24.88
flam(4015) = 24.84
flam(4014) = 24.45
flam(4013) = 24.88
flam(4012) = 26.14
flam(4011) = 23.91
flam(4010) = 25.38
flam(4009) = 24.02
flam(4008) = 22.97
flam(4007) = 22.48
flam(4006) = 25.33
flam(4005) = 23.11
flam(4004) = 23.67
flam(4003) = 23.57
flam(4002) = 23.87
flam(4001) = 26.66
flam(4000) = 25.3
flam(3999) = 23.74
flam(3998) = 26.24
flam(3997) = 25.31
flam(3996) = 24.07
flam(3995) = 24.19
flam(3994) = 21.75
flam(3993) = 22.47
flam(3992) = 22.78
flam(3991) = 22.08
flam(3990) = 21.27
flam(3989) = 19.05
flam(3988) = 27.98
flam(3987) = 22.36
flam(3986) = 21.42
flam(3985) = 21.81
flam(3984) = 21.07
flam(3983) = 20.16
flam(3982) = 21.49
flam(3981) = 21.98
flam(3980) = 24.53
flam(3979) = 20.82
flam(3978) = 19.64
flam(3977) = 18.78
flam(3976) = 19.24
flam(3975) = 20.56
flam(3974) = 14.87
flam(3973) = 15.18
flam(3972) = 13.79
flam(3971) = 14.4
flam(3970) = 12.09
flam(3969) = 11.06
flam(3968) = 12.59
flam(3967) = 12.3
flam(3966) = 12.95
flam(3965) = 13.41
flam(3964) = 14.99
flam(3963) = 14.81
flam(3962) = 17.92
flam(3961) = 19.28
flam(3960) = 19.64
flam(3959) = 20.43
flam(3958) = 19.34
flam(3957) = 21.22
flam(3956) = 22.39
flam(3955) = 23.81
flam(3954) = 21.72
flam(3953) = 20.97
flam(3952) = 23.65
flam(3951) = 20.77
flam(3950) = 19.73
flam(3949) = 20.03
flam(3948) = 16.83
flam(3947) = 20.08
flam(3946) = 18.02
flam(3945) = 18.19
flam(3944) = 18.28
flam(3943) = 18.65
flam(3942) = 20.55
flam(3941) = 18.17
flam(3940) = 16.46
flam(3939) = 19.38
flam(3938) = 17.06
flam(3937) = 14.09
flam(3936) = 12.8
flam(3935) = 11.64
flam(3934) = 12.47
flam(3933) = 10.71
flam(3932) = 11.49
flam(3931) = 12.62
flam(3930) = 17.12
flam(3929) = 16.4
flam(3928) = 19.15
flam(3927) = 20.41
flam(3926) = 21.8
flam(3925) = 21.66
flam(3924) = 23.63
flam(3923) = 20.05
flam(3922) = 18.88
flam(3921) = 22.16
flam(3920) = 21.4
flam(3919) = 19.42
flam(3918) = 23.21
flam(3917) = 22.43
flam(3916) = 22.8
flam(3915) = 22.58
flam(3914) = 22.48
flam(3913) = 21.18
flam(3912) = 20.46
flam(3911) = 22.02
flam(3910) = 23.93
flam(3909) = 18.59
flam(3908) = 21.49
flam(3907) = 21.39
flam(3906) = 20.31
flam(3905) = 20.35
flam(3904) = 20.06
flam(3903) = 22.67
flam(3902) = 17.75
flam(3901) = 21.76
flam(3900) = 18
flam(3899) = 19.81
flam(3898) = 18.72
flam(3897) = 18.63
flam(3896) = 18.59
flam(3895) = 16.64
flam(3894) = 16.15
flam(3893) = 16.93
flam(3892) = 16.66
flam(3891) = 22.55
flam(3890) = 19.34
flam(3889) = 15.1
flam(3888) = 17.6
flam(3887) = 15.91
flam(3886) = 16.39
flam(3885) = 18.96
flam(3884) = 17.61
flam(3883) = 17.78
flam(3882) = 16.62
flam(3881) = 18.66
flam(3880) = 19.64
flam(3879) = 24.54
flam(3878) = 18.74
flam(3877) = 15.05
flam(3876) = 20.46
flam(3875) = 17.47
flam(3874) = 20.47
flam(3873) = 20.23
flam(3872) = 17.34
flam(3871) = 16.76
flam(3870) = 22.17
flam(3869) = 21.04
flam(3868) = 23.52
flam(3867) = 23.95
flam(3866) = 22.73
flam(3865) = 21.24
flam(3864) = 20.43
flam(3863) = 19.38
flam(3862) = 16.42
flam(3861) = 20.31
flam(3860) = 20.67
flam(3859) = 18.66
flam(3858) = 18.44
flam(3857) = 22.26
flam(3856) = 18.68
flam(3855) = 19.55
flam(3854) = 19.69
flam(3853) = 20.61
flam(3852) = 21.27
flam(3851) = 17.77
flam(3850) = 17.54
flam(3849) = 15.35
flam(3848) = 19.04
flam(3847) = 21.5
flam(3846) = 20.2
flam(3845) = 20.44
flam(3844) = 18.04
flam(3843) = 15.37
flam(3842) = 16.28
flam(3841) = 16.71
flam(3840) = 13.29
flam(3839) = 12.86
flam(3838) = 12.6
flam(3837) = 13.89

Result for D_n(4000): 1.38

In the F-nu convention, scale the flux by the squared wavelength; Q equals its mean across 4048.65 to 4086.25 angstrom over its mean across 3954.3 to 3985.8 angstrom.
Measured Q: 1.4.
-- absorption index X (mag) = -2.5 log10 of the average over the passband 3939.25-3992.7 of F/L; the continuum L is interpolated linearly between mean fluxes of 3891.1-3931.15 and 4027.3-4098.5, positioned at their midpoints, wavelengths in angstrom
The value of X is 0.14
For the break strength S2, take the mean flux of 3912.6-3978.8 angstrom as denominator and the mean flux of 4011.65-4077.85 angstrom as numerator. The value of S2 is 1.4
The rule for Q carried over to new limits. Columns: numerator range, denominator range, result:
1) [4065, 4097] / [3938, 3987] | 1.38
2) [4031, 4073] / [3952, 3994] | 1.37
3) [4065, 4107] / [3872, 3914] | 1.34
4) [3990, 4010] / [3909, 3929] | 1.16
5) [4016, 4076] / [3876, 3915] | 1.40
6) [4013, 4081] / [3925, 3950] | 1.55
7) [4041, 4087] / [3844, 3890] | 1.41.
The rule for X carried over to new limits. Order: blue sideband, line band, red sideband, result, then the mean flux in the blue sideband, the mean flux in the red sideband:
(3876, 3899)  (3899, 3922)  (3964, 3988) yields -0.17 mag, 18.1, 17.8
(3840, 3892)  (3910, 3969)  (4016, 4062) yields 0.16 mag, 19.1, 25.1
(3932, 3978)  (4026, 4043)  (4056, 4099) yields -0.17 mag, 17.2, 23.8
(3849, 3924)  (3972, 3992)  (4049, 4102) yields 0.07 mag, 19.7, 24.2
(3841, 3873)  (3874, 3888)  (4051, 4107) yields 0.09 mag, 19.5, 23.8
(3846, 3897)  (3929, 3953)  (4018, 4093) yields 0.24 mag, 19.1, 24.7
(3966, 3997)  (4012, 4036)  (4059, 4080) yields -0.14 mag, 19.5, 24.2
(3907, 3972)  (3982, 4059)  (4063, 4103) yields -0.15 mag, 18.4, 23.7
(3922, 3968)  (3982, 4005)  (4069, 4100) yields -0.17 mag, 17.9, 23.4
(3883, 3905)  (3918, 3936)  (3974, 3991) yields 0.10 mag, 18.4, 21.2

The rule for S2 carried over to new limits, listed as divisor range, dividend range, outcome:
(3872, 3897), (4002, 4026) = 1.35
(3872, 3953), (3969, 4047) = 1.22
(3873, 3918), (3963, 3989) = 0.92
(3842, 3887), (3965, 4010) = 1.08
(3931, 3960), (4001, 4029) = 1.37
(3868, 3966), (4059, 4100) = 1.25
